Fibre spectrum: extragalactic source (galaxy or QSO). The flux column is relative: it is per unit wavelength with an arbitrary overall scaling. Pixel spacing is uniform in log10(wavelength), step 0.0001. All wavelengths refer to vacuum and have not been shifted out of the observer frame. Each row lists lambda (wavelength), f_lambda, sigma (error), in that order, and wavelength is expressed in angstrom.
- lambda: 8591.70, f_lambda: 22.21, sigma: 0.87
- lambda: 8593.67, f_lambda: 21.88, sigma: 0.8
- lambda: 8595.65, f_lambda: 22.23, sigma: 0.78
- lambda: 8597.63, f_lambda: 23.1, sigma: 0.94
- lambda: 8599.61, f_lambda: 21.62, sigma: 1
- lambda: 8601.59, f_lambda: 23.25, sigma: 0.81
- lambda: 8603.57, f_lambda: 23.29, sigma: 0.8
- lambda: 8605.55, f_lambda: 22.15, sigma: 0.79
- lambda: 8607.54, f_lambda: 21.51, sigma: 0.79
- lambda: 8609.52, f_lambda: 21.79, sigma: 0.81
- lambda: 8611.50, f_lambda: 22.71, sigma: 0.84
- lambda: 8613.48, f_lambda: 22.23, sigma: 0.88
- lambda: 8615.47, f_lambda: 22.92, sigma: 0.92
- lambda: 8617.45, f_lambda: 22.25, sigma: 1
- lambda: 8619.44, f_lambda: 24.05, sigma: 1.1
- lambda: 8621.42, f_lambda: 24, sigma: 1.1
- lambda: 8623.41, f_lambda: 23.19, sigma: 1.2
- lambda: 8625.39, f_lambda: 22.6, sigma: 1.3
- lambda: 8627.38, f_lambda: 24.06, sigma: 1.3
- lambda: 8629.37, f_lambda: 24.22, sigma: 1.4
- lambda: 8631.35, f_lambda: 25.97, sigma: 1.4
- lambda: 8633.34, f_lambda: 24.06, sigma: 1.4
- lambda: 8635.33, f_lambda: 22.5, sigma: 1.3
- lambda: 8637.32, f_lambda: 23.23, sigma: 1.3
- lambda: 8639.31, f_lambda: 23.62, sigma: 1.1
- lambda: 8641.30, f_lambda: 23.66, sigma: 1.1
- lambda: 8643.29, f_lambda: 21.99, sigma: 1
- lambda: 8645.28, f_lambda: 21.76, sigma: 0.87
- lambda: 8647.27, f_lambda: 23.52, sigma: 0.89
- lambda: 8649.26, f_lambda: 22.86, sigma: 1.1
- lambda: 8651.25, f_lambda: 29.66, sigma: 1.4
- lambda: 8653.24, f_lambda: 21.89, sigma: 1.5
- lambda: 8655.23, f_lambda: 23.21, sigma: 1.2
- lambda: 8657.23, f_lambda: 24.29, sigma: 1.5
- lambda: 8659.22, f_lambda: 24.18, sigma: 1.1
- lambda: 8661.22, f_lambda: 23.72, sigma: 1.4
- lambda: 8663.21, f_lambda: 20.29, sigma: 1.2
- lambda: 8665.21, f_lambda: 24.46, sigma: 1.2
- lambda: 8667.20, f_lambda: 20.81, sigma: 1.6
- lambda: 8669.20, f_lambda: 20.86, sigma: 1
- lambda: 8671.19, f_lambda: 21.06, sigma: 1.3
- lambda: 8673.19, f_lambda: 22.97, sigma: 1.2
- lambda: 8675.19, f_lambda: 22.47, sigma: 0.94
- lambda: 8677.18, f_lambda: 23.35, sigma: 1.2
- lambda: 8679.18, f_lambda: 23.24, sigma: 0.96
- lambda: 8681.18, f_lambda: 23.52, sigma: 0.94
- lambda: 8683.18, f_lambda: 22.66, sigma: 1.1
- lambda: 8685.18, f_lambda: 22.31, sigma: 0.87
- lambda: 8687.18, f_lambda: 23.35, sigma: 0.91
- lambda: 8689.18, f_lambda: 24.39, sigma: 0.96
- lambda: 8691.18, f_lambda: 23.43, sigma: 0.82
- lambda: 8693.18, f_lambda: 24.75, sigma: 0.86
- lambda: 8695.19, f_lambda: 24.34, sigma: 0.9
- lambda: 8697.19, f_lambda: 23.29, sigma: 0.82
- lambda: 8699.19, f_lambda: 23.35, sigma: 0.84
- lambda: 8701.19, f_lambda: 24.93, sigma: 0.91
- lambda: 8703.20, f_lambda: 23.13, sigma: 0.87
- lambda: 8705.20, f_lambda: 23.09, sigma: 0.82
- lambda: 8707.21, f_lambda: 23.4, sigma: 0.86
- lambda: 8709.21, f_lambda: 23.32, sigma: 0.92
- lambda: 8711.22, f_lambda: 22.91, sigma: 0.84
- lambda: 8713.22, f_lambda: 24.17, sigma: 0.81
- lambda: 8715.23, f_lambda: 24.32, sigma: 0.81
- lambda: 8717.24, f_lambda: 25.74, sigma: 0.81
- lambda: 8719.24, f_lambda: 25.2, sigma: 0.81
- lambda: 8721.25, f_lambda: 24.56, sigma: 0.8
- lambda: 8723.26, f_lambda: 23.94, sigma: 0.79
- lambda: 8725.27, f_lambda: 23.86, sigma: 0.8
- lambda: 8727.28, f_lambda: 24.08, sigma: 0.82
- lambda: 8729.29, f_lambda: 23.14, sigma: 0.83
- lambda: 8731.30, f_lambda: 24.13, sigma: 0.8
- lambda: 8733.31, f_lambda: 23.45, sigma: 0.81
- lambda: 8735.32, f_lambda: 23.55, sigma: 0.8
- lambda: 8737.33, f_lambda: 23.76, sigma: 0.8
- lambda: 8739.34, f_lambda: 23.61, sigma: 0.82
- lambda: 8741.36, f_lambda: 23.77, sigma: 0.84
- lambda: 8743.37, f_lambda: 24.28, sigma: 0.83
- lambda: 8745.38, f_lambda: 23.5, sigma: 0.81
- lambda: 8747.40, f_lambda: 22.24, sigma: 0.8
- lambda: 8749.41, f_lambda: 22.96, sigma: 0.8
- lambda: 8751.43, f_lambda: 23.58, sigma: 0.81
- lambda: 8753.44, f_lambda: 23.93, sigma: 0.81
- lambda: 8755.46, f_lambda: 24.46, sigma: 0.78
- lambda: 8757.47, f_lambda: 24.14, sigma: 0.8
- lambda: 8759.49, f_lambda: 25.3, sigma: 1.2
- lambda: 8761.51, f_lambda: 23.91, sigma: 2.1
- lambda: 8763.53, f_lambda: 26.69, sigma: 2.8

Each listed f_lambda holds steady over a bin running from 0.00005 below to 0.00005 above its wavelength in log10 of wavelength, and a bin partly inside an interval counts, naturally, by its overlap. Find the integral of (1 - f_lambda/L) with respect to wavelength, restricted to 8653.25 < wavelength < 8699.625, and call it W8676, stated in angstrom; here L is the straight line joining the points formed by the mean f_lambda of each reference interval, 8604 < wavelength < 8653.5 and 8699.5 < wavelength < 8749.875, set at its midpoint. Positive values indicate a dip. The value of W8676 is 1.05 angstrom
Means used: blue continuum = 23.3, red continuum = 23.8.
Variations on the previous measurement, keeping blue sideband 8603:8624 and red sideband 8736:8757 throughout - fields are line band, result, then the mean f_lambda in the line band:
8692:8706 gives -0.3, 23.8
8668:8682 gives 0.4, 22.5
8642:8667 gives -0.4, 23.4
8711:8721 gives -0.5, 24.6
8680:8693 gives -0.1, 23.4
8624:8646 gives -0.6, 23.4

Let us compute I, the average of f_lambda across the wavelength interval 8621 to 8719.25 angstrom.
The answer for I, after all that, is 23.4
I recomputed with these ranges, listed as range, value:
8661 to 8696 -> 22.9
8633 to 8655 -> 23.5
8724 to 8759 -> 23.7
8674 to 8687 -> 23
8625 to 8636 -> 24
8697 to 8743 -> 23.9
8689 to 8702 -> 24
